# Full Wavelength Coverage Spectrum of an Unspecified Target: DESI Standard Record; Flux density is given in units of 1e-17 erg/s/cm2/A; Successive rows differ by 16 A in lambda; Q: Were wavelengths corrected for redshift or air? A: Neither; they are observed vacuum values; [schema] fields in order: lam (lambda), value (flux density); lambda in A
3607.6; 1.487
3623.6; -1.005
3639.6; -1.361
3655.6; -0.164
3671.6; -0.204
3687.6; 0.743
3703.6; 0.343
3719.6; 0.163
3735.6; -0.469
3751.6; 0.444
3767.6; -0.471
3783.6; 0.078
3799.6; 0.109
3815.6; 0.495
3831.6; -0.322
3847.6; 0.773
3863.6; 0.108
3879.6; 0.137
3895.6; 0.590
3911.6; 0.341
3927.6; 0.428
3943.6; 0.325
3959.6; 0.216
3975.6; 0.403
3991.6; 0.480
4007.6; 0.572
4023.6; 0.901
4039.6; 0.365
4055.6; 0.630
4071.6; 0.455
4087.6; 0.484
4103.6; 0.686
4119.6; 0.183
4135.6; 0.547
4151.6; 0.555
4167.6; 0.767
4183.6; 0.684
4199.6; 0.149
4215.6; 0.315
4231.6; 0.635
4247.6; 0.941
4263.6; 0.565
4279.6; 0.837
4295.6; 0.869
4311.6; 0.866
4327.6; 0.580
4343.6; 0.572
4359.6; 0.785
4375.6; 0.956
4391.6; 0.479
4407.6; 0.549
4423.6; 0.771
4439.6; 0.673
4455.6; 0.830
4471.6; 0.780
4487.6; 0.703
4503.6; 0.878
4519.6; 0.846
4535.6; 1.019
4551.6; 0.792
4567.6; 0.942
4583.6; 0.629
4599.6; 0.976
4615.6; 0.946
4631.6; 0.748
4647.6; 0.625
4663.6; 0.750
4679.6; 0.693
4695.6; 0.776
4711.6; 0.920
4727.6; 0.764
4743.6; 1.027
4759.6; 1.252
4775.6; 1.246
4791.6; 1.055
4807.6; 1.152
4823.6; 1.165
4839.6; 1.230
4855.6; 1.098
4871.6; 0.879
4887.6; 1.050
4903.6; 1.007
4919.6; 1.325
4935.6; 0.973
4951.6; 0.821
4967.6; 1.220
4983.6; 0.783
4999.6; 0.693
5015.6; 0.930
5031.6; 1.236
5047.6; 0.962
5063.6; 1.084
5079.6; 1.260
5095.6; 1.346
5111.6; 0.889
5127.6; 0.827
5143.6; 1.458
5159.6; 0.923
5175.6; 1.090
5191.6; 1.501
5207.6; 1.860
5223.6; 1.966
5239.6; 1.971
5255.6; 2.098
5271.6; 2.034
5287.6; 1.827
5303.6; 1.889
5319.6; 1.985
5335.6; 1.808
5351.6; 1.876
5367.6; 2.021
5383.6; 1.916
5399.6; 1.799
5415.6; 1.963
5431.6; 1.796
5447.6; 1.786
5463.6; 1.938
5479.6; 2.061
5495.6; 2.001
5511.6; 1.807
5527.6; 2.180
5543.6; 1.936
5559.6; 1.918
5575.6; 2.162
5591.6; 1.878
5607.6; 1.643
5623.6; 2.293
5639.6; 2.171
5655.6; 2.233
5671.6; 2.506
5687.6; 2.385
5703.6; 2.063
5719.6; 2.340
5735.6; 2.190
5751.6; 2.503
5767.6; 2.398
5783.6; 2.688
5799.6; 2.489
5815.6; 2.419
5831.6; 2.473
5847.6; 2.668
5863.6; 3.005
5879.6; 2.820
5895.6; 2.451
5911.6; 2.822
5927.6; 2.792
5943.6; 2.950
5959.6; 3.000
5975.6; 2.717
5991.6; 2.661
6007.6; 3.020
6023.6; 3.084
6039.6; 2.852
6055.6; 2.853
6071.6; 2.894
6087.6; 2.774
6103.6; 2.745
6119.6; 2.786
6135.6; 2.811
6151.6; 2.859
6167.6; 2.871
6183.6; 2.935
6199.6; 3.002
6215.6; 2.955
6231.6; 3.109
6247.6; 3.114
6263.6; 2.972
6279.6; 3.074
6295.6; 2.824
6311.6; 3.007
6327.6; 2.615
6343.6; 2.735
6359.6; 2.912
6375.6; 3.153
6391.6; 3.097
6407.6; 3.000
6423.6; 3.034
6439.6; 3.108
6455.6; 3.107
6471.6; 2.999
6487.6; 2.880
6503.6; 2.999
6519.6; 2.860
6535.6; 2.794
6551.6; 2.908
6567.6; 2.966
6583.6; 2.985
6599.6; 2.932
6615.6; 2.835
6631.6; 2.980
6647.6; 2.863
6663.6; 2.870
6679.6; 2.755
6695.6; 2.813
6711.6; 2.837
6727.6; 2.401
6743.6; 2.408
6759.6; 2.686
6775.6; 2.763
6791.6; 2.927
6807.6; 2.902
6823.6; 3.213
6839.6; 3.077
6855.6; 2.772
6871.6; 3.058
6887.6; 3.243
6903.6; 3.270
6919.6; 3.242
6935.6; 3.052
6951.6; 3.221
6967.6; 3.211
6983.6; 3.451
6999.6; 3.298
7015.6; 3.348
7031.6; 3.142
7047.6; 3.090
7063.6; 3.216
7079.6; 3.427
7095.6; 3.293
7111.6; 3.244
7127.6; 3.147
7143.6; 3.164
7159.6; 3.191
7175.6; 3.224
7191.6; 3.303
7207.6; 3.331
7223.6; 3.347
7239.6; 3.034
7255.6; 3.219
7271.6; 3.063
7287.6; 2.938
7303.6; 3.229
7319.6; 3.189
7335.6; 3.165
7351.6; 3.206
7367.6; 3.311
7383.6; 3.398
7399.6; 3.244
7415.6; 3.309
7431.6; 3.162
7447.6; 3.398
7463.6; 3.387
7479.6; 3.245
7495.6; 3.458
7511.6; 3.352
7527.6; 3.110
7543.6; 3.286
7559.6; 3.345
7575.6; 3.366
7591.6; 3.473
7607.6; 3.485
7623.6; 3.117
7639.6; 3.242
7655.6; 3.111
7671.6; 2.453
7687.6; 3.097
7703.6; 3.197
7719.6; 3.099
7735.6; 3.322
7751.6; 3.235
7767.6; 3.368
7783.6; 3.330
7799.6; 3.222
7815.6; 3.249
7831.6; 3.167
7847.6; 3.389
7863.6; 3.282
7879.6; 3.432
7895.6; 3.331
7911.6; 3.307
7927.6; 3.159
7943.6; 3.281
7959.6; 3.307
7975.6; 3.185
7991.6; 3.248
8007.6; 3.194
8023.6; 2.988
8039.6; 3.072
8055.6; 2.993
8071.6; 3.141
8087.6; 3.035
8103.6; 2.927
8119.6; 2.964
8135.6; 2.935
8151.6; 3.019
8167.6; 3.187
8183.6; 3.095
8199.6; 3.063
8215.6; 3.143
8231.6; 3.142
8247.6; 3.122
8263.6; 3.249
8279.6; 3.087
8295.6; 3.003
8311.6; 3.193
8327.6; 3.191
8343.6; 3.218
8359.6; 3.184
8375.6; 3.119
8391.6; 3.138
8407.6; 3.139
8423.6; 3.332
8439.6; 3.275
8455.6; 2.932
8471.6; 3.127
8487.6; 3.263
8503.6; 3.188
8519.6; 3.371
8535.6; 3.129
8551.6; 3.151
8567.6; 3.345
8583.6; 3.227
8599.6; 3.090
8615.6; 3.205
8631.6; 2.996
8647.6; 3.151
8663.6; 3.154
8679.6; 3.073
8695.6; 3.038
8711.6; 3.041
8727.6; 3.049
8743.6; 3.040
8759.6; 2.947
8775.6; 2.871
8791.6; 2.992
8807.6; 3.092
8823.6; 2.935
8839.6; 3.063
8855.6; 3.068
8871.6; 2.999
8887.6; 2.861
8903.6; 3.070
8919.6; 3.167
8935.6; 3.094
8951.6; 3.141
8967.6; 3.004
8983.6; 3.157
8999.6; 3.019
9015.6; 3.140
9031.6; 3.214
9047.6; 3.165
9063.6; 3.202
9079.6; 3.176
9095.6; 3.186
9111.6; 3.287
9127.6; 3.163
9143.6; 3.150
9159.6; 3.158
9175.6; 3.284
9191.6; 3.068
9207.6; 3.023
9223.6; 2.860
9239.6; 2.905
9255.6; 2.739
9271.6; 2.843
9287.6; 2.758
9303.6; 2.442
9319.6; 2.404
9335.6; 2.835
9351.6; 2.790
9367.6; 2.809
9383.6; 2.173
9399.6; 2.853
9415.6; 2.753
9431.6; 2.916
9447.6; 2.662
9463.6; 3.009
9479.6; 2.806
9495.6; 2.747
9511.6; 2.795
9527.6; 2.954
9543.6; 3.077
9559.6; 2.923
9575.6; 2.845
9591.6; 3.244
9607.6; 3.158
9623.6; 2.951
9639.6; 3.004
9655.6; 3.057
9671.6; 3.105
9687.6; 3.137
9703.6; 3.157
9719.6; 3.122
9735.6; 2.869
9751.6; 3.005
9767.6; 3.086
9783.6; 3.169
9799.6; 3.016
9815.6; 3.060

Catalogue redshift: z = 0.302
